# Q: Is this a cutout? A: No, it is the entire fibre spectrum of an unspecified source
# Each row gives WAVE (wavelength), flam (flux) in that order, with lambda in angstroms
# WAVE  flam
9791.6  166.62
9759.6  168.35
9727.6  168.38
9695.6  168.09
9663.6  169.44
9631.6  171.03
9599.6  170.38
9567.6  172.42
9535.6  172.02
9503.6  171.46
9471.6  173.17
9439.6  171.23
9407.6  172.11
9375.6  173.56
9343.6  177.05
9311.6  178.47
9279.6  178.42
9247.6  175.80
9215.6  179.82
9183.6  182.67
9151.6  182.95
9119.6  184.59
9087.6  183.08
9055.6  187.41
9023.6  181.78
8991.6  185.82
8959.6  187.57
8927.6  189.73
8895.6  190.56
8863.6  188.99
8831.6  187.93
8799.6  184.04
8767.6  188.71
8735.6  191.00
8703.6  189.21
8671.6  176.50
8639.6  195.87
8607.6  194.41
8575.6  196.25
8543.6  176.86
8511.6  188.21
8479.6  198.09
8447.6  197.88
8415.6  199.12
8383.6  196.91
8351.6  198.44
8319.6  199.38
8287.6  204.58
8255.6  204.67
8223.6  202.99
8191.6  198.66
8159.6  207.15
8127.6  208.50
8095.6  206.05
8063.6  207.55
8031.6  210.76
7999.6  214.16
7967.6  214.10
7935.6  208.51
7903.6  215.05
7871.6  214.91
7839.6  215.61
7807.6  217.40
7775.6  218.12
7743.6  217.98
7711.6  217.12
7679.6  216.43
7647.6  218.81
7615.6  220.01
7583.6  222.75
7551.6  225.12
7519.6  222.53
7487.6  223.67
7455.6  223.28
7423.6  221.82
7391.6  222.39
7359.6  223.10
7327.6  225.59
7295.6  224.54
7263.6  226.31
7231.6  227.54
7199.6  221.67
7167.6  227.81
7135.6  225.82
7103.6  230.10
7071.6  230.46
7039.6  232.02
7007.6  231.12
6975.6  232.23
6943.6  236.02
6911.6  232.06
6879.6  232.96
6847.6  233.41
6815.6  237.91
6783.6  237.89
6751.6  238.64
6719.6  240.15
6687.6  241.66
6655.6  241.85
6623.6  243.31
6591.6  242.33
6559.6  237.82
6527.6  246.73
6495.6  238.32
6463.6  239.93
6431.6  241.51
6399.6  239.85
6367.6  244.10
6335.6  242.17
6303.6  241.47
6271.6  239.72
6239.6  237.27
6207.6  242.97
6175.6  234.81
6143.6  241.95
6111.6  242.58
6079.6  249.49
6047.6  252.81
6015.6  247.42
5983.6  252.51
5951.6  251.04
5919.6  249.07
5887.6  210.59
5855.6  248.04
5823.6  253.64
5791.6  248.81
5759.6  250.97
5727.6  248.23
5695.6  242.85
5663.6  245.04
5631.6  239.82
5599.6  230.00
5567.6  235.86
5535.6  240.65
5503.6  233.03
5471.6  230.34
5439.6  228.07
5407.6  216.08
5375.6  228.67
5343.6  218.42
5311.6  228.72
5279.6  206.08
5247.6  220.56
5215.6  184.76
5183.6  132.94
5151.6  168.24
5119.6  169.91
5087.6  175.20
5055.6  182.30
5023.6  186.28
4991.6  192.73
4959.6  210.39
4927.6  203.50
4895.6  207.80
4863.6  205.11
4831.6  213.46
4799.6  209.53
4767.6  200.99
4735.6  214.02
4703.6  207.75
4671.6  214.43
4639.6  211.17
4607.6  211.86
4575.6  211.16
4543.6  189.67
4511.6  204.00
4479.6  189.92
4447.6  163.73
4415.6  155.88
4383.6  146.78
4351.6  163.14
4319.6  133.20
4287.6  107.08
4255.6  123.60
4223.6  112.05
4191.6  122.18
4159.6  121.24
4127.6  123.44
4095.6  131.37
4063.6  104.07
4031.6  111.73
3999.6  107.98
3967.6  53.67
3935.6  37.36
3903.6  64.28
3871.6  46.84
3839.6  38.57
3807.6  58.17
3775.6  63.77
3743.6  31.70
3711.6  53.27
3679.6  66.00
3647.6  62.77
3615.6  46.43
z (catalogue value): 0.00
